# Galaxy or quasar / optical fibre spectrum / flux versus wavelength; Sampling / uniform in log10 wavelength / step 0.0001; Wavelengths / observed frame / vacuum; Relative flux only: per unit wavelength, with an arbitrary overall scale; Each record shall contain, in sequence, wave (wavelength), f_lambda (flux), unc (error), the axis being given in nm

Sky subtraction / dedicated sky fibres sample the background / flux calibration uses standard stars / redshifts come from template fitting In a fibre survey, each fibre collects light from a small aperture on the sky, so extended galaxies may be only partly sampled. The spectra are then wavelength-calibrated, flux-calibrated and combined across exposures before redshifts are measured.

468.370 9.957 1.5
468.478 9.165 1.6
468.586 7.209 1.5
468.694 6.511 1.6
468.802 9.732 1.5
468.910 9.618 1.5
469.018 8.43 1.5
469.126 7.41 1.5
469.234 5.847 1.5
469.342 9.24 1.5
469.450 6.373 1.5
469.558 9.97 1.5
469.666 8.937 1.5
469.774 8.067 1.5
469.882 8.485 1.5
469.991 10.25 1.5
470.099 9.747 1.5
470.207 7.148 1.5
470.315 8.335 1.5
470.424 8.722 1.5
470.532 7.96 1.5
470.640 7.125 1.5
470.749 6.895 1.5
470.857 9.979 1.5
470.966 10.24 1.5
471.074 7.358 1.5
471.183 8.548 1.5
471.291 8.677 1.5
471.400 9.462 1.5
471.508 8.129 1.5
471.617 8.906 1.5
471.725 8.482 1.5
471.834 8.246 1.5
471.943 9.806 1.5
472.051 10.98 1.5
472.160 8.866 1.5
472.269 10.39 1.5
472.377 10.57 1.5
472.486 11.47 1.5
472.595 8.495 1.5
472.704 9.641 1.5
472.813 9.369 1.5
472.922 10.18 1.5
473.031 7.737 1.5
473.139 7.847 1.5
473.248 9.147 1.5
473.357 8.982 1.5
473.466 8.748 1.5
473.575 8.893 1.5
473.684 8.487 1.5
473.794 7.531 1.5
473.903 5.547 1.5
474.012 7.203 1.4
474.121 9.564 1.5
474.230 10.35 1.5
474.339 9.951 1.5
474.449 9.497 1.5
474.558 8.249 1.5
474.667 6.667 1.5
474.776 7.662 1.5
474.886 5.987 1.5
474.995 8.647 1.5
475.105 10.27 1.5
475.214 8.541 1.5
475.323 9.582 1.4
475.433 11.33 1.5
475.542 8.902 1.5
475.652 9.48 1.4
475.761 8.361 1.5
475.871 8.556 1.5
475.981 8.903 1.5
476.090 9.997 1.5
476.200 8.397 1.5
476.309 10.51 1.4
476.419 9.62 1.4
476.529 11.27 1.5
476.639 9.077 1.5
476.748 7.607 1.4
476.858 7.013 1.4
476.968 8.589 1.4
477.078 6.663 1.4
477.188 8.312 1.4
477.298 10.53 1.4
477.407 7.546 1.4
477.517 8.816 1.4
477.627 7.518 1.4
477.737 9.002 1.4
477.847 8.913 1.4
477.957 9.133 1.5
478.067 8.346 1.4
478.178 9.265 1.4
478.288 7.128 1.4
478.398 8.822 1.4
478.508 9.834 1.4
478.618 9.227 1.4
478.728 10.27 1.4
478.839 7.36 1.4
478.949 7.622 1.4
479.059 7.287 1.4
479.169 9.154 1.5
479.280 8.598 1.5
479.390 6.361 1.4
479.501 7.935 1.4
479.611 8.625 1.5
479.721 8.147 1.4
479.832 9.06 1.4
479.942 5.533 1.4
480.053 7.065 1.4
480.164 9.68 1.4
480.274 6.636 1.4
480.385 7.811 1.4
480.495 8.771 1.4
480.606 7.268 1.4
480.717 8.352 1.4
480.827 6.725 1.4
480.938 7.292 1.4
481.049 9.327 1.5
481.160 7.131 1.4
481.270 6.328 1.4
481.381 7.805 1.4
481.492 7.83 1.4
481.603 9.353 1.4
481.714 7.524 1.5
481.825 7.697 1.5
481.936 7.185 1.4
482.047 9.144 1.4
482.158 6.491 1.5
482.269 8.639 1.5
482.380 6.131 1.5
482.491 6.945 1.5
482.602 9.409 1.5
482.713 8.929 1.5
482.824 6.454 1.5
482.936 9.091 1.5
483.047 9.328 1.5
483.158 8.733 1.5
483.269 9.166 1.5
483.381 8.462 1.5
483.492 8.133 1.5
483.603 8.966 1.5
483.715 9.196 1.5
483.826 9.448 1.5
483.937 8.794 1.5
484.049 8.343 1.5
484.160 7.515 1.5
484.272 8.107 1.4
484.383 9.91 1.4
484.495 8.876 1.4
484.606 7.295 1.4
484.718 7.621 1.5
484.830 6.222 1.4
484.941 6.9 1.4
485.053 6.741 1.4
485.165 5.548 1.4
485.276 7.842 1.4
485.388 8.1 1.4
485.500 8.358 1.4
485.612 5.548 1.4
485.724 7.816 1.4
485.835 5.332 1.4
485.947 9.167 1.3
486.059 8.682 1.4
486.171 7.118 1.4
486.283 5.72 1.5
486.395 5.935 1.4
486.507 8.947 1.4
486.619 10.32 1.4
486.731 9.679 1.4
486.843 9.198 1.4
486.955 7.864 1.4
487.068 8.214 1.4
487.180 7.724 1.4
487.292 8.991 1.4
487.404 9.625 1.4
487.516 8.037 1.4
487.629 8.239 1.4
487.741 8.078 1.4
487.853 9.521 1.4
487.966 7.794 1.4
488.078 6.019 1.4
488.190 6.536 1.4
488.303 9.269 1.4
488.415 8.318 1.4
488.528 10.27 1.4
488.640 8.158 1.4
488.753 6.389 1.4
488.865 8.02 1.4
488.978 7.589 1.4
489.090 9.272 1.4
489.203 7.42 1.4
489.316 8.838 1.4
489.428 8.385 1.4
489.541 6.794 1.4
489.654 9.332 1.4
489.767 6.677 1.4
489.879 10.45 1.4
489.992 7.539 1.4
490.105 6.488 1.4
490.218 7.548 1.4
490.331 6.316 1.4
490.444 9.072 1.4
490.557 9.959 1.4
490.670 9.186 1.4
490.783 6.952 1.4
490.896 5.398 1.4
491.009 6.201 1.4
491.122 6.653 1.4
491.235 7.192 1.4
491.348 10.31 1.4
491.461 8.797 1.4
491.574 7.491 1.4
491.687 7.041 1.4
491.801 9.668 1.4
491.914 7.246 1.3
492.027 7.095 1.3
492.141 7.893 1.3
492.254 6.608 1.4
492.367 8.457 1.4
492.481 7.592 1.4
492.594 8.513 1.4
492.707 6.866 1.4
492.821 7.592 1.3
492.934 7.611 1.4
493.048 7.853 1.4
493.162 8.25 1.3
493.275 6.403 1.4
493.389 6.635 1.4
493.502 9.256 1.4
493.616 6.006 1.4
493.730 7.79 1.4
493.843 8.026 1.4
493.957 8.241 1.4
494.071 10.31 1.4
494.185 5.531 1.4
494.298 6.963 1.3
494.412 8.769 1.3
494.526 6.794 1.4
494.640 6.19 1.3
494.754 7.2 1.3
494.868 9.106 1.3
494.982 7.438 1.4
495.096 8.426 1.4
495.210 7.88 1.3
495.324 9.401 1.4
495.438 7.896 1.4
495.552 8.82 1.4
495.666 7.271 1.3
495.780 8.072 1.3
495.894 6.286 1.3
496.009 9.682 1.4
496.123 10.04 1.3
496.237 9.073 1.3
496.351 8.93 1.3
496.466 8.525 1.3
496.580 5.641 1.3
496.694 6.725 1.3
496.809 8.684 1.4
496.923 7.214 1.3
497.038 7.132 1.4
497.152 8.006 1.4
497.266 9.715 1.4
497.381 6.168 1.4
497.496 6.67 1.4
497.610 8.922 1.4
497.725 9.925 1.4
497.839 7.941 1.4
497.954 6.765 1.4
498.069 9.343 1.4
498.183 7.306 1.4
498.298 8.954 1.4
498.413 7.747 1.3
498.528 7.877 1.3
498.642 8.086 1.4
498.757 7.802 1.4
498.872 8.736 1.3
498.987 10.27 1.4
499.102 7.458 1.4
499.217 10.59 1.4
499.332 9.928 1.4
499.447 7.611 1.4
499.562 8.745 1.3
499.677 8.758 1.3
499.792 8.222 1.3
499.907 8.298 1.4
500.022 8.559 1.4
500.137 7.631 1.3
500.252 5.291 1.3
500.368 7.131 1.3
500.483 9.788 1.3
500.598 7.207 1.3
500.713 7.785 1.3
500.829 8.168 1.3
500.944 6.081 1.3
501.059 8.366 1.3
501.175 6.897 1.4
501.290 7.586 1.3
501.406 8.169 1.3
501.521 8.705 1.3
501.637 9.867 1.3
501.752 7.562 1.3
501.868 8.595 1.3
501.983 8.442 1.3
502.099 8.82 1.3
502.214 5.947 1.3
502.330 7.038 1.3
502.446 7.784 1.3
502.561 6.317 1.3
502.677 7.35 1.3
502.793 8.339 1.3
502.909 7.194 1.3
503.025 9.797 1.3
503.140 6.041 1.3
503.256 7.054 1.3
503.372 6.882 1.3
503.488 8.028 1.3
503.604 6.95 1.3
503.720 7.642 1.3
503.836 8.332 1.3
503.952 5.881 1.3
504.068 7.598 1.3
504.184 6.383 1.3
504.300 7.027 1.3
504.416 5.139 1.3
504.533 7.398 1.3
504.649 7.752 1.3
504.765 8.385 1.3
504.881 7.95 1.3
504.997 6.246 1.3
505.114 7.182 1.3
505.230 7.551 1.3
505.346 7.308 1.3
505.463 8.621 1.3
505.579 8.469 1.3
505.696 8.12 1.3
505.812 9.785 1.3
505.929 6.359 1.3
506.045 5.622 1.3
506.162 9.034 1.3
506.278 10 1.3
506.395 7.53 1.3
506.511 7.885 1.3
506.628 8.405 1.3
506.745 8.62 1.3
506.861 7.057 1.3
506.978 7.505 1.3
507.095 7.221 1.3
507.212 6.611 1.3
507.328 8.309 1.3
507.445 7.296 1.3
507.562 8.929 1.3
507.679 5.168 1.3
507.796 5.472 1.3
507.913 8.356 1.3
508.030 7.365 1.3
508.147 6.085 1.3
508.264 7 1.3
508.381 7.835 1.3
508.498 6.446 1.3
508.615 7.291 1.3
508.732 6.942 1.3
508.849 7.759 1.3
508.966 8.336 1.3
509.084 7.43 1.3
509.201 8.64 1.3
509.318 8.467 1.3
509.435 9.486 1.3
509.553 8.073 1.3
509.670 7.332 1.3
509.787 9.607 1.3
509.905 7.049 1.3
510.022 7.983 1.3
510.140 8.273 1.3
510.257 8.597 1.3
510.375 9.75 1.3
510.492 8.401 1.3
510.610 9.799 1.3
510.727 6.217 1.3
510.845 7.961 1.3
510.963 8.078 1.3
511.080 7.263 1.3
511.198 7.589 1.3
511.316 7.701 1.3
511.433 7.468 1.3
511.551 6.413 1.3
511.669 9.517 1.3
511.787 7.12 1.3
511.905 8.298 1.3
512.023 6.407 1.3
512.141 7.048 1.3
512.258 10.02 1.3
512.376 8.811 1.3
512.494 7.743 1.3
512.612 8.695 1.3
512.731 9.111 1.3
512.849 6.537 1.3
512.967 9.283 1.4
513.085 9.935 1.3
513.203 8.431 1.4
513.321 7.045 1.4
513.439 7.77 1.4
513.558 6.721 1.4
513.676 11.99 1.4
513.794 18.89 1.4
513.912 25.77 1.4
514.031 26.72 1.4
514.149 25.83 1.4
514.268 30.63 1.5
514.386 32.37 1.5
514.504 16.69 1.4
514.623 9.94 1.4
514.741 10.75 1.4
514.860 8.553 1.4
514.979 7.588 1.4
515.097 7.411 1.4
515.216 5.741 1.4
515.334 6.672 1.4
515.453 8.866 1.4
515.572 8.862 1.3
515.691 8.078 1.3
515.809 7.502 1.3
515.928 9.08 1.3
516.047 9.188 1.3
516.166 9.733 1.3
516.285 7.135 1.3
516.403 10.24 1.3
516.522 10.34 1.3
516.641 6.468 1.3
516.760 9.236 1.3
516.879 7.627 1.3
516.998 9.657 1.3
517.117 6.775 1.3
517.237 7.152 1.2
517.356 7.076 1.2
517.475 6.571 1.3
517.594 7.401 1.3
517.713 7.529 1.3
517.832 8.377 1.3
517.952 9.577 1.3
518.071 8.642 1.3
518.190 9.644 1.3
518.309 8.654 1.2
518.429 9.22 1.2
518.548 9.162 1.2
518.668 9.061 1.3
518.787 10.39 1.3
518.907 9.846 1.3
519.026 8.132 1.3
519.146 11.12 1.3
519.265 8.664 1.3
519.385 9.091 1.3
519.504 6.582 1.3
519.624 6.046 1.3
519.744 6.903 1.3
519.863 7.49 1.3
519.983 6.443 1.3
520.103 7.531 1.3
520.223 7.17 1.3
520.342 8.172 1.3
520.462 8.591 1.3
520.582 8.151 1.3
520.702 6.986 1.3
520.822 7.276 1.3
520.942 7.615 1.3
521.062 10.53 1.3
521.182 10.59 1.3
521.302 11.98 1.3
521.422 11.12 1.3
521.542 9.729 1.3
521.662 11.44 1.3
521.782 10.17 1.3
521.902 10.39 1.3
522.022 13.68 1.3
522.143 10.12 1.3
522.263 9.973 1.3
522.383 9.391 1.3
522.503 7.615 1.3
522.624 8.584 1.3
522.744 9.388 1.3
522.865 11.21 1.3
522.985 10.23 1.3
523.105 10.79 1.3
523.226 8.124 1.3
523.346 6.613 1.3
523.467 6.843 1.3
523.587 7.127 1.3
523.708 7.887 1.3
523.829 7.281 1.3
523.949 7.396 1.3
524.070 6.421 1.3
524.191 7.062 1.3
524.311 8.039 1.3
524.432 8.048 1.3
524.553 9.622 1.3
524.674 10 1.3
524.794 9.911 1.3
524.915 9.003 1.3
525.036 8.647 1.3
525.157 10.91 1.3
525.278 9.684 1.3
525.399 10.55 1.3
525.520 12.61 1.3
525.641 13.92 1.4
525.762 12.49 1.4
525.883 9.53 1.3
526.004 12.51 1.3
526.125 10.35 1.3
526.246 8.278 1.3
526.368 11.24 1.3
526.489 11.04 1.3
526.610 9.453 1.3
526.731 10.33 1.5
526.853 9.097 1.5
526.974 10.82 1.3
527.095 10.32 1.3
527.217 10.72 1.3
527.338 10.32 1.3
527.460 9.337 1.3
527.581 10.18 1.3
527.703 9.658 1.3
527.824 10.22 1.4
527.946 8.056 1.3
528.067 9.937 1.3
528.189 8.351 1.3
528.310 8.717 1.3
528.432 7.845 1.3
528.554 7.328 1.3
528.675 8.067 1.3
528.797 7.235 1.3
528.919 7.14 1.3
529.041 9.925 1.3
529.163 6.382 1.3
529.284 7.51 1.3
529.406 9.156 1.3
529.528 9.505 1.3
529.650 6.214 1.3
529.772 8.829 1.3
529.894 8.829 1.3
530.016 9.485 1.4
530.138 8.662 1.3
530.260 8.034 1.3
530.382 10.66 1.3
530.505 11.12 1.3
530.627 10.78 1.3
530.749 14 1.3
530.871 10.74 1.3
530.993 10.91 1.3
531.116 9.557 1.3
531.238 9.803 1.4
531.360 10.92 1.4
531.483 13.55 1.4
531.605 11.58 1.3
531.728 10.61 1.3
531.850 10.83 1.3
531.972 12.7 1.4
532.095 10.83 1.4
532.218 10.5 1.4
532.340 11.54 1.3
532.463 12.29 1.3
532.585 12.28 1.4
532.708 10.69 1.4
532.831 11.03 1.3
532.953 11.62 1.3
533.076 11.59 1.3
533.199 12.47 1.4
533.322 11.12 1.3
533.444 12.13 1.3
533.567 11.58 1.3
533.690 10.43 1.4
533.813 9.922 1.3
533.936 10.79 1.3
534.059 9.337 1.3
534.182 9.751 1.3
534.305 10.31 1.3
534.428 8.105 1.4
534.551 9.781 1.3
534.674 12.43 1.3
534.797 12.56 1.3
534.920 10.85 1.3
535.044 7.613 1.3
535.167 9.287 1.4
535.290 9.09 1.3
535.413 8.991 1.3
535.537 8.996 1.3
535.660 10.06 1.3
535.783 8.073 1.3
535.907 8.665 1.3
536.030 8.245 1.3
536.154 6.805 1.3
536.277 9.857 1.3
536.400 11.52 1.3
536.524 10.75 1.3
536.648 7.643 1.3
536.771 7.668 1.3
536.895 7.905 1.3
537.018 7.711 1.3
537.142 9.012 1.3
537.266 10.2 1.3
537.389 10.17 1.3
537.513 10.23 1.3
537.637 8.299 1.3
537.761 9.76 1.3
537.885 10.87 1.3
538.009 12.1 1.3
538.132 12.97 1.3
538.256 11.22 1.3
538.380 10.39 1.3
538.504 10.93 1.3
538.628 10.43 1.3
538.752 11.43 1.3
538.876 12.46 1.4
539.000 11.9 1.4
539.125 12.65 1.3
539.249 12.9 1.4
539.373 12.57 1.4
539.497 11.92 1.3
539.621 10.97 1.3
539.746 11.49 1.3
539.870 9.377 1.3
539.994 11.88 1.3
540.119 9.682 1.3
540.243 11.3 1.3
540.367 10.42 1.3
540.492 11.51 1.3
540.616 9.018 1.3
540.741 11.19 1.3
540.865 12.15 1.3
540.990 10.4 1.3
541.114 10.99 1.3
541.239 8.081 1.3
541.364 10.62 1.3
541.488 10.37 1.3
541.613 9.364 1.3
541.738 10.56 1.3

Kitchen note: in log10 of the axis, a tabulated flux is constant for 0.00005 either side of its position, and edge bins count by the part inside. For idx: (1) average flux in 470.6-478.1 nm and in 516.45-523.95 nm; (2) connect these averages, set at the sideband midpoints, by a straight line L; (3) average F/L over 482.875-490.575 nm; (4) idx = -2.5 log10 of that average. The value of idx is 0.09 mag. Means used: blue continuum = 8.83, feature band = 8.09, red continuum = 8.72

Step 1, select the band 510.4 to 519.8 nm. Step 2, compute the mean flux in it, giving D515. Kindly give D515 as 9.8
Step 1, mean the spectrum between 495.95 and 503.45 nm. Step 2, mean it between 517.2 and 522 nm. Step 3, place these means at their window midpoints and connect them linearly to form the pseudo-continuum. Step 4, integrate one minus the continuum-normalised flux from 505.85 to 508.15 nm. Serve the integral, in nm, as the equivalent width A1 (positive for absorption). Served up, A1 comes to 0.22 nm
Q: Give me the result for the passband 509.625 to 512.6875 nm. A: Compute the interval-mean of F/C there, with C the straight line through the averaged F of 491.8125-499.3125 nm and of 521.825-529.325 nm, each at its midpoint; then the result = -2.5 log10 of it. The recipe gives 0.08 mag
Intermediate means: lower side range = 7.96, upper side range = 9.35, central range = 8.05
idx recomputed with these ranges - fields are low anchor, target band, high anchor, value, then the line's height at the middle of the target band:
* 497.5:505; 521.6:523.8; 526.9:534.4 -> 0.01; 9.47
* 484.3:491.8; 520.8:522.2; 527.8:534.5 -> -0.10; 9.55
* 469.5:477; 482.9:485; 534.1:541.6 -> 0.08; 9.1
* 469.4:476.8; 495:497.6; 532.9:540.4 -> 0.17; 9.41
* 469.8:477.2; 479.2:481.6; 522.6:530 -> 0.14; 8.87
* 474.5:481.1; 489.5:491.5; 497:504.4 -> 0.04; 8.13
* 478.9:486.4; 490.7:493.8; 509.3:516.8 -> 0.14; 8.58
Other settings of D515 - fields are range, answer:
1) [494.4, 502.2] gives 8.1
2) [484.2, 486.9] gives 7.71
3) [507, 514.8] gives 9.82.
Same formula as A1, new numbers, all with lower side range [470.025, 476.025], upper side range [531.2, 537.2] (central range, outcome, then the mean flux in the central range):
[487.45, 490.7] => 0.378 nm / 8.12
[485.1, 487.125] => 0.306 nm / 7.74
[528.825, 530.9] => 0.197 nm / 9.18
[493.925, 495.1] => 0.206 nm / 7.68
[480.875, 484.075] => 0.303 nm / 8.18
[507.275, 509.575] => 0.504 nm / 7.52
